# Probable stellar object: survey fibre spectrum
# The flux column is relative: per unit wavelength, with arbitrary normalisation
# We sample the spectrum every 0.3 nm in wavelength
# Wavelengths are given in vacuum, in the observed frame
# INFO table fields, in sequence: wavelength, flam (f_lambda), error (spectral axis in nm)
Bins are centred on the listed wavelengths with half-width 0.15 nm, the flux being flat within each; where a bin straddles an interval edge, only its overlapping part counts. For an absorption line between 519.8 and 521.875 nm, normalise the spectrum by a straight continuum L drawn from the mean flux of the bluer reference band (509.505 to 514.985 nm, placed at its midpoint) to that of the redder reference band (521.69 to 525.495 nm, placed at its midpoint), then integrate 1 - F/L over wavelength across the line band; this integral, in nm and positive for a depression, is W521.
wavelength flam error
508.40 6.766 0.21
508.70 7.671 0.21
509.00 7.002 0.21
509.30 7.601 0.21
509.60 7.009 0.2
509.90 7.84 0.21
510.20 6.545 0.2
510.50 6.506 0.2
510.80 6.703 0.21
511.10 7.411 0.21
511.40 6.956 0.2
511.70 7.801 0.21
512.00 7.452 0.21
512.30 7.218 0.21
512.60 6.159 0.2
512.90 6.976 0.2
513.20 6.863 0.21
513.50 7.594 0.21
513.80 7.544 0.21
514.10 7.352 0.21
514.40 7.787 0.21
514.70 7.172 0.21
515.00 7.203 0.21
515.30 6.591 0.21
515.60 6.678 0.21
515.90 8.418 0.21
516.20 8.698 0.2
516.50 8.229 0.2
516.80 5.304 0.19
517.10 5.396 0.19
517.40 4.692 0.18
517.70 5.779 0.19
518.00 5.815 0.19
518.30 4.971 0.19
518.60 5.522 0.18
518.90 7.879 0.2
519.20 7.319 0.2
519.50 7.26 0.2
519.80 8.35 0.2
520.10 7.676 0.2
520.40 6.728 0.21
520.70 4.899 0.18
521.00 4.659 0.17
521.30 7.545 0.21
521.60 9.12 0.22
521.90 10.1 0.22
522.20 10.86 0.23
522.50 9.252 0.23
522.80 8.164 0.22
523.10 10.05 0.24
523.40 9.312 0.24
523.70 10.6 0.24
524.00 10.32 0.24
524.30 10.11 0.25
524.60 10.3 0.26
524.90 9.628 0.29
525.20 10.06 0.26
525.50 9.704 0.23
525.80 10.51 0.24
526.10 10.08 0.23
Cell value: 0.48 nm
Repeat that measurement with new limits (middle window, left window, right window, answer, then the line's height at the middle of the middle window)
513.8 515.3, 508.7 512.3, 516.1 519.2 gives -0.15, 6.65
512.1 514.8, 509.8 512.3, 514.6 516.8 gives 0.04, 7.29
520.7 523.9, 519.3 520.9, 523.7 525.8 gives -0.12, 8.42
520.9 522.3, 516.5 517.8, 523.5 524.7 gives 0.03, 8.61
